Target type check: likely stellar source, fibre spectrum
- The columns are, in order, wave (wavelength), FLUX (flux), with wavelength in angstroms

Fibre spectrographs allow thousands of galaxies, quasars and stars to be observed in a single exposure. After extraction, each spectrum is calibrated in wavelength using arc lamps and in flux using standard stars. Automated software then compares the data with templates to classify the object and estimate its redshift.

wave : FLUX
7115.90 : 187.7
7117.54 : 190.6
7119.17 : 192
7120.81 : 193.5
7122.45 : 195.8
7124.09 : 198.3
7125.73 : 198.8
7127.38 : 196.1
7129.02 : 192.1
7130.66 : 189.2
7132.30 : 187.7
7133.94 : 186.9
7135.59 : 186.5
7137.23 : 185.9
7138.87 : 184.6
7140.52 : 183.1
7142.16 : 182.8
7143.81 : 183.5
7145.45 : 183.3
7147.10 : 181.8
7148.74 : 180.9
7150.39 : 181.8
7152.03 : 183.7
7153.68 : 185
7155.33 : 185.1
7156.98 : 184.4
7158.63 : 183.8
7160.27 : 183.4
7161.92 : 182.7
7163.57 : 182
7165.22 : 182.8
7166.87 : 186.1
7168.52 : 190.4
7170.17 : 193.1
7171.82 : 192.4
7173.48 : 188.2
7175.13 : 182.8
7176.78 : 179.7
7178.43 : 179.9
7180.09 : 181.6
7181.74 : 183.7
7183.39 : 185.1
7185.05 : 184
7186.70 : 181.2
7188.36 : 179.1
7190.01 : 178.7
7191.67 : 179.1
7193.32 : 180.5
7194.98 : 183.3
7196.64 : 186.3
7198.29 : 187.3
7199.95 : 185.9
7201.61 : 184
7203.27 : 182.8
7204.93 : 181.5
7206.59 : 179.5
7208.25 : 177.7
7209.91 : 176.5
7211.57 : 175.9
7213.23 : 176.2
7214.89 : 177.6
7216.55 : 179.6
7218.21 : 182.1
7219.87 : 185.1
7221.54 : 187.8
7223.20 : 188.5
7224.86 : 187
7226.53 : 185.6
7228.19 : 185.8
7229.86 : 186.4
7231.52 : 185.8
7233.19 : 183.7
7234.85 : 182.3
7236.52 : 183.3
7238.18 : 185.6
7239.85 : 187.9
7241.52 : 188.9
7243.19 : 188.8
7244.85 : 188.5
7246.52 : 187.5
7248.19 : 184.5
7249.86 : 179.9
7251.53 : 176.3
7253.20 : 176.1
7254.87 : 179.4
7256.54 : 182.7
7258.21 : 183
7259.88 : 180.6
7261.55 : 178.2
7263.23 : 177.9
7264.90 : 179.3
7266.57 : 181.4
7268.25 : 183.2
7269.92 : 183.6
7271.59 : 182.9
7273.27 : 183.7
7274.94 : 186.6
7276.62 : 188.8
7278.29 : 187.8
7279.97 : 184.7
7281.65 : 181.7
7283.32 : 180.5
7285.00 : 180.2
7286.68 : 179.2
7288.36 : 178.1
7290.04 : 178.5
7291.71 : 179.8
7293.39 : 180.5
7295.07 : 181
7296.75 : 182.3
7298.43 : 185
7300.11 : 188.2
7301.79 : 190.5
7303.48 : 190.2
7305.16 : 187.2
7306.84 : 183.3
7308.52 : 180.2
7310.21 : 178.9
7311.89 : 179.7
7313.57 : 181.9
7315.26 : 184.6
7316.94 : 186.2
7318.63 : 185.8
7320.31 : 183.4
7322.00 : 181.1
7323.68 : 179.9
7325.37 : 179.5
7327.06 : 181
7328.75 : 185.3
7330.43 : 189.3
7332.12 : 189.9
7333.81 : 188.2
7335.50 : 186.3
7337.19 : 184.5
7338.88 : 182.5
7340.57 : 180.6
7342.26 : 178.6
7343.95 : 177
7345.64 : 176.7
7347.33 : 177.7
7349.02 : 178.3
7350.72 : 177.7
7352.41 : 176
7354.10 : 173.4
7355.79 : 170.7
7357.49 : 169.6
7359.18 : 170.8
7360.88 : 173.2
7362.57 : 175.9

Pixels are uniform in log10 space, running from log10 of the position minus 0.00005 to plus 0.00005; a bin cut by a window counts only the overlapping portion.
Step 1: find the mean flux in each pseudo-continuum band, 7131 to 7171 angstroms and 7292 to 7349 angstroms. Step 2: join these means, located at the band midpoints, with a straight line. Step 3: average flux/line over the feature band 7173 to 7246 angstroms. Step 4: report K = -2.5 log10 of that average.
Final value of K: 0.01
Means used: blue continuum 185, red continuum 183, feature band 183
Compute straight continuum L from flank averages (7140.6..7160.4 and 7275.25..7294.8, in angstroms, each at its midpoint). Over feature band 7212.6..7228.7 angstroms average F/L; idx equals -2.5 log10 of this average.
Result -0.01 mag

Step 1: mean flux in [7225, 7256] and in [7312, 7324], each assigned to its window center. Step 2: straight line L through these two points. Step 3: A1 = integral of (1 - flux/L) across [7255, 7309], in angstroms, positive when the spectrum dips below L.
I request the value 0.3 angstroms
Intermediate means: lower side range 184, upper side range 183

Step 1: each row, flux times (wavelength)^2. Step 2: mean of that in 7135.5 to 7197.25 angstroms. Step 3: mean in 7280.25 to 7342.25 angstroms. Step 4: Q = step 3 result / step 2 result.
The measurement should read 1.04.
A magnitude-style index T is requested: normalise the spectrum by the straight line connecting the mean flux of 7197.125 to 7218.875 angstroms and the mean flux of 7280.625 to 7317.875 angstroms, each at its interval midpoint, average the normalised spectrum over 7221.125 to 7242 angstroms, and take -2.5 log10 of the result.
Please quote -0.03 mag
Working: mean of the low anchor 181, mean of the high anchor 183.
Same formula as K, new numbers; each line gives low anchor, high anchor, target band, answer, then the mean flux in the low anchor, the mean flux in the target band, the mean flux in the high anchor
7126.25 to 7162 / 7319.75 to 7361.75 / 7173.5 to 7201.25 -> 0.01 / 185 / 183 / 180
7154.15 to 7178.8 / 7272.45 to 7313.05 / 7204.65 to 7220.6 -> 0.03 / 185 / 179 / 183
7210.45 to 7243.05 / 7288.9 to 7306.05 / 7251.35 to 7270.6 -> 0.02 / 184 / 180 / 184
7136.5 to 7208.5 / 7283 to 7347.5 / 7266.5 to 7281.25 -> -0.01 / 184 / 185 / 183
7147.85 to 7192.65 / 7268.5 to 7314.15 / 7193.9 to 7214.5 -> 0.01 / 184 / 181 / 183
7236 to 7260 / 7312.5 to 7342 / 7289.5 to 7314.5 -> 0.00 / 184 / 183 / 184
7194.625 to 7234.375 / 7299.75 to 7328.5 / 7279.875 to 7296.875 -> 0.02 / 183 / 180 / 184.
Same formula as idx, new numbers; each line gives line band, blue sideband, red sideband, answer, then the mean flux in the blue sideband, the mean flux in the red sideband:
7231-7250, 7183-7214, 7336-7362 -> -0.035 mag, 181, 177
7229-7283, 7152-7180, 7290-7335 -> 0.005 mag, 185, 184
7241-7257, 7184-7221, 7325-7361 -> -0.015 mag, 181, 180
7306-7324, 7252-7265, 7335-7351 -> -0.016 mag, 180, 180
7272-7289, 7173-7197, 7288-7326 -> -0.002 mag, 182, 183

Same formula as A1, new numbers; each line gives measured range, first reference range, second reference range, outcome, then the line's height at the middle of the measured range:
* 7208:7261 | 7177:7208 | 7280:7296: -0.49 angstroms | 181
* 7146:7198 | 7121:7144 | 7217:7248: 1.25 angstroms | 188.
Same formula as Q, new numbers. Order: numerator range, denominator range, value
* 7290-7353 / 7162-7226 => 1.03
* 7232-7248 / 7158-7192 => 1.03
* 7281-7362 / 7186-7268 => 1.02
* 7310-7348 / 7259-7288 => 1.02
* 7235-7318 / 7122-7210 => 1.02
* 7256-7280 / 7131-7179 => 1.02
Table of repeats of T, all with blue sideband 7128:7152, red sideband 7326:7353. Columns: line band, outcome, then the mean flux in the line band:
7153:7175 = -0.007 mag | 186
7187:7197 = 0.020 mag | 181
